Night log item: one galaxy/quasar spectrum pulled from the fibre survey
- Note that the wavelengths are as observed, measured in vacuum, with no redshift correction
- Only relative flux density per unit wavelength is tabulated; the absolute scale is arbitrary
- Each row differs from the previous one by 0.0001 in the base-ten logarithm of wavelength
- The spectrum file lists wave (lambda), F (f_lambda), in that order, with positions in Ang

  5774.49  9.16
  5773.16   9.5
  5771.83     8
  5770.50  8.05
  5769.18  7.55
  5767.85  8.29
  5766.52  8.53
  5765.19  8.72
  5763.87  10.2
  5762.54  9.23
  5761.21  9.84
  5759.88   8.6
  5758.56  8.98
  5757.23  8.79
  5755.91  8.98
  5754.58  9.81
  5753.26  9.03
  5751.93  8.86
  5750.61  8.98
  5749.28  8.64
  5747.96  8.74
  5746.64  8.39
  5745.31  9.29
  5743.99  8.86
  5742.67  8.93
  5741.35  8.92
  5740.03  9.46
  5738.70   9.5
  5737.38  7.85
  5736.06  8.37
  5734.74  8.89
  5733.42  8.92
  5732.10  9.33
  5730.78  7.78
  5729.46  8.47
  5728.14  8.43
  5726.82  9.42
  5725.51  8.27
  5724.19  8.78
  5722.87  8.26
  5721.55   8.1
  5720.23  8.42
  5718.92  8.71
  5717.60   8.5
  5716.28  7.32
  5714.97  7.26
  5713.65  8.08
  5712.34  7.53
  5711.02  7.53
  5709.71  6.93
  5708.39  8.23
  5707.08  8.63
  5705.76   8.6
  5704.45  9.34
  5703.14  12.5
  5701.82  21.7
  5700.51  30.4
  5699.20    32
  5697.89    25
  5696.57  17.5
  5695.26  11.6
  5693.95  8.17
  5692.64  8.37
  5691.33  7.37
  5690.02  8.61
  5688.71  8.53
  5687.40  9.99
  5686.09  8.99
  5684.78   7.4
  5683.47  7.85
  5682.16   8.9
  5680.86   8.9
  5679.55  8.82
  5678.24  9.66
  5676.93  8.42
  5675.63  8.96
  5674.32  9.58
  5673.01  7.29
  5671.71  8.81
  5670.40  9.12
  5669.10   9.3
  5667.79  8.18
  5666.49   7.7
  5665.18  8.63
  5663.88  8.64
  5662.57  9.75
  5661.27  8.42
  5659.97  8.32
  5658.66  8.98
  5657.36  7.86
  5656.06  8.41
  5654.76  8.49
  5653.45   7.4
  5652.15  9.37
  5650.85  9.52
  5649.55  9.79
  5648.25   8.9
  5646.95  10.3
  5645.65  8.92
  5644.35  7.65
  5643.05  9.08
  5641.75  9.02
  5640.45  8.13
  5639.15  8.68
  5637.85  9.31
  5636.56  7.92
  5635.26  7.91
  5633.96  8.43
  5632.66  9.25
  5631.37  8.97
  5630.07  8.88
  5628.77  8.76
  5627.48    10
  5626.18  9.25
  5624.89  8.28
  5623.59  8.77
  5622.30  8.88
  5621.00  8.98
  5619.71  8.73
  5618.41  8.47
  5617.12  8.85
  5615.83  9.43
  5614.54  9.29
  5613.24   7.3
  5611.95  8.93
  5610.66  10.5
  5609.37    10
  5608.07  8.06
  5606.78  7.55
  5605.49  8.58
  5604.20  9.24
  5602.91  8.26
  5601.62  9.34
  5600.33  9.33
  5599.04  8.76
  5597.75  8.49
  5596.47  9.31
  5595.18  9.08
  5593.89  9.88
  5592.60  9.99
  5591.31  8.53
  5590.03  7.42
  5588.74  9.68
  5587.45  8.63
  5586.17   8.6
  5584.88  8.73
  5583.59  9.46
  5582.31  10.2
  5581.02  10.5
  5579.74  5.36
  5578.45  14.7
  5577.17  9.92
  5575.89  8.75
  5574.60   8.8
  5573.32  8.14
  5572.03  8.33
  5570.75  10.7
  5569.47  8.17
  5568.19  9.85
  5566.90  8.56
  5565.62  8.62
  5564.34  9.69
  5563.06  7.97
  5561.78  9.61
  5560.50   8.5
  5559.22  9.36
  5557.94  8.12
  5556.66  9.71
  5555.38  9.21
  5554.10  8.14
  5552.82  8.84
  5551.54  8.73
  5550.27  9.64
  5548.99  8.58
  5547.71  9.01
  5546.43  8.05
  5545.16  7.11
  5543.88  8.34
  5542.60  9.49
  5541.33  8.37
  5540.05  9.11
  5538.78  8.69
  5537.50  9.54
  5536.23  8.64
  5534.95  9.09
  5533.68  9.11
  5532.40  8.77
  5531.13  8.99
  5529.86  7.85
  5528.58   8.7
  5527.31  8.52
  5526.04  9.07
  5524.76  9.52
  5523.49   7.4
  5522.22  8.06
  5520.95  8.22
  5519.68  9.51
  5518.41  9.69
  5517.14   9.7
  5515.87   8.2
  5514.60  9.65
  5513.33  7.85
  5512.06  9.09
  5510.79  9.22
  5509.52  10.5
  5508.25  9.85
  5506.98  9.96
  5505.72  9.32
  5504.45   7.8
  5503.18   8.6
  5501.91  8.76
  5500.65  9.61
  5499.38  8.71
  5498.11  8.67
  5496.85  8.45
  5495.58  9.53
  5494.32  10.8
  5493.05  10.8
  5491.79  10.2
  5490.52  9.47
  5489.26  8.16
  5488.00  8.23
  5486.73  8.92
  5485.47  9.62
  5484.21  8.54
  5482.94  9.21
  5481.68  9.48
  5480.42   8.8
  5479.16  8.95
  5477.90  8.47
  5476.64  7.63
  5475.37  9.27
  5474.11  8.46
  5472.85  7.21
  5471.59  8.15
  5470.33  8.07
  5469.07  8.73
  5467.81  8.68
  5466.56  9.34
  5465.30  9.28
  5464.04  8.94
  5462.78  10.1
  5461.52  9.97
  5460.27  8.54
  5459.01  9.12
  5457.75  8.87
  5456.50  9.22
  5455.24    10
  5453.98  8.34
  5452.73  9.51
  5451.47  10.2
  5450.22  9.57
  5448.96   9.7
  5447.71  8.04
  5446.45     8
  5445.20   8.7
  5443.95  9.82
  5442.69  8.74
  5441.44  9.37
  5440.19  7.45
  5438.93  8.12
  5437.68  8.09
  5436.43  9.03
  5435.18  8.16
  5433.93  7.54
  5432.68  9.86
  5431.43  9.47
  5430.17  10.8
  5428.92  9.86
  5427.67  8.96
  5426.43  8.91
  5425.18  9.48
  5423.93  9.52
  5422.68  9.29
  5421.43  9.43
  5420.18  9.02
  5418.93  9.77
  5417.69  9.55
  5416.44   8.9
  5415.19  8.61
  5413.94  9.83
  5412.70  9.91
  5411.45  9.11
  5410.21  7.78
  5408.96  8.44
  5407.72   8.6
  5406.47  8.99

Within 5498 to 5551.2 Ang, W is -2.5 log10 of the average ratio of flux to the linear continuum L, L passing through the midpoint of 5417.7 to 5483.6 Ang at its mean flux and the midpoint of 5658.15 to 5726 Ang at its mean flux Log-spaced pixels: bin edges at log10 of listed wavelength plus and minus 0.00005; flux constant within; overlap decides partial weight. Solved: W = 0.06 mag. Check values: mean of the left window 8.99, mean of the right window 10.2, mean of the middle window 8.87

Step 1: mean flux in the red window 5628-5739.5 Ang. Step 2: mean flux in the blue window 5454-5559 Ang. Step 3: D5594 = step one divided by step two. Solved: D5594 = 1.08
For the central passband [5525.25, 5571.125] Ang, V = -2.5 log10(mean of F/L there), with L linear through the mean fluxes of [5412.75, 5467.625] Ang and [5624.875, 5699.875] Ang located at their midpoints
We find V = 0.06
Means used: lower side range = 9.15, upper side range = 9.61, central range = 8.84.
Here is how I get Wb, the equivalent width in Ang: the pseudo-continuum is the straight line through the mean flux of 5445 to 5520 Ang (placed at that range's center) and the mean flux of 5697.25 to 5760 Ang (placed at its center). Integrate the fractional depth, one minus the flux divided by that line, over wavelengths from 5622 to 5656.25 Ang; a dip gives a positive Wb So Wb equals 3.4 Ang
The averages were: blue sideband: 9.07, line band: 8.83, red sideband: 10.2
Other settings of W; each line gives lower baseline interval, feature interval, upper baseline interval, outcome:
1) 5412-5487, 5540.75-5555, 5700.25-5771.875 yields 0.06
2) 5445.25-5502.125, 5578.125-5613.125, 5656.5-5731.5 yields 0.06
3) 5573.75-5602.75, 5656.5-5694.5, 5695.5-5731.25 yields 0.25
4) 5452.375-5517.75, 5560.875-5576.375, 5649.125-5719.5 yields 0.07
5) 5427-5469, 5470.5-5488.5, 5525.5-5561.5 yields 0.04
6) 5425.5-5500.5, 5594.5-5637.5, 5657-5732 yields 0.10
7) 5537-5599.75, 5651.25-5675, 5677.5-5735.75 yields 0.17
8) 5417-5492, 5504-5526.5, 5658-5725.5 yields 0.03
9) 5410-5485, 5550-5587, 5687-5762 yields 0.04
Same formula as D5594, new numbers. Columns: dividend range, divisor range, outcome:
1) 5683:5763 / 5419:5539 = 1.12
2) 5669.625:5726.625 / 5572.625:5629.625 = 1.16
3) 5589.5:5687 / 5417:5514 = 0.97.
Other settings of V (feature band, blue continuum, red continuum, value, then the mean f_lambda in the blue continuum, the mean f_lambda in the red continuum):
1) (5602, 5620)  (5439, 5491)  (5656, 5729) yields 0.101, 8.89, 10.1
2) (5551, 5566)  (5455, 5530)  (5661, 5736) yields 0.055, 8.99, 10.1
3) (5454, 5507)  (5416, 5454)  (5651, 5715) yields 0.038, 9.08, 10.4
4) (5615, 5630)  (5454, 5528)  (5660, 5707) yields 0.171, 9.01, 11.2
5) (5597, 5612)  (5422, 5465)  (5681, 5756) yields 0.090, 9.1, 10.1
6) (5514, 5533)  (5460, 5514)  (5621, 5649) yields 0.023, 9.03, 8.83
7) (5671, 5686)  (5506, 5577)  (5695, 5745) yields 0.202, 8.9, 10.8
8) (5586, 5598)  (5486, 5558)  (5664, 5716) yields 0.081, 8.95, 10.7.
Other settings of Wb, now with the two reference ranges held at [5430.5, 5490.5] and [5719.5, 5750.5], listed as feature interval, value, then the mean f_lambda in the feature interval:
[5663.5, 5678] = 0.2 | 8.63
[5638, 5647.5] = -0.1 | 8.83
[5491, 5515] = -1.4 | 9.33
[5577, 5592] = -0.9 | 9.29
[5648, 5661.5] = 0.1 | 8.68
